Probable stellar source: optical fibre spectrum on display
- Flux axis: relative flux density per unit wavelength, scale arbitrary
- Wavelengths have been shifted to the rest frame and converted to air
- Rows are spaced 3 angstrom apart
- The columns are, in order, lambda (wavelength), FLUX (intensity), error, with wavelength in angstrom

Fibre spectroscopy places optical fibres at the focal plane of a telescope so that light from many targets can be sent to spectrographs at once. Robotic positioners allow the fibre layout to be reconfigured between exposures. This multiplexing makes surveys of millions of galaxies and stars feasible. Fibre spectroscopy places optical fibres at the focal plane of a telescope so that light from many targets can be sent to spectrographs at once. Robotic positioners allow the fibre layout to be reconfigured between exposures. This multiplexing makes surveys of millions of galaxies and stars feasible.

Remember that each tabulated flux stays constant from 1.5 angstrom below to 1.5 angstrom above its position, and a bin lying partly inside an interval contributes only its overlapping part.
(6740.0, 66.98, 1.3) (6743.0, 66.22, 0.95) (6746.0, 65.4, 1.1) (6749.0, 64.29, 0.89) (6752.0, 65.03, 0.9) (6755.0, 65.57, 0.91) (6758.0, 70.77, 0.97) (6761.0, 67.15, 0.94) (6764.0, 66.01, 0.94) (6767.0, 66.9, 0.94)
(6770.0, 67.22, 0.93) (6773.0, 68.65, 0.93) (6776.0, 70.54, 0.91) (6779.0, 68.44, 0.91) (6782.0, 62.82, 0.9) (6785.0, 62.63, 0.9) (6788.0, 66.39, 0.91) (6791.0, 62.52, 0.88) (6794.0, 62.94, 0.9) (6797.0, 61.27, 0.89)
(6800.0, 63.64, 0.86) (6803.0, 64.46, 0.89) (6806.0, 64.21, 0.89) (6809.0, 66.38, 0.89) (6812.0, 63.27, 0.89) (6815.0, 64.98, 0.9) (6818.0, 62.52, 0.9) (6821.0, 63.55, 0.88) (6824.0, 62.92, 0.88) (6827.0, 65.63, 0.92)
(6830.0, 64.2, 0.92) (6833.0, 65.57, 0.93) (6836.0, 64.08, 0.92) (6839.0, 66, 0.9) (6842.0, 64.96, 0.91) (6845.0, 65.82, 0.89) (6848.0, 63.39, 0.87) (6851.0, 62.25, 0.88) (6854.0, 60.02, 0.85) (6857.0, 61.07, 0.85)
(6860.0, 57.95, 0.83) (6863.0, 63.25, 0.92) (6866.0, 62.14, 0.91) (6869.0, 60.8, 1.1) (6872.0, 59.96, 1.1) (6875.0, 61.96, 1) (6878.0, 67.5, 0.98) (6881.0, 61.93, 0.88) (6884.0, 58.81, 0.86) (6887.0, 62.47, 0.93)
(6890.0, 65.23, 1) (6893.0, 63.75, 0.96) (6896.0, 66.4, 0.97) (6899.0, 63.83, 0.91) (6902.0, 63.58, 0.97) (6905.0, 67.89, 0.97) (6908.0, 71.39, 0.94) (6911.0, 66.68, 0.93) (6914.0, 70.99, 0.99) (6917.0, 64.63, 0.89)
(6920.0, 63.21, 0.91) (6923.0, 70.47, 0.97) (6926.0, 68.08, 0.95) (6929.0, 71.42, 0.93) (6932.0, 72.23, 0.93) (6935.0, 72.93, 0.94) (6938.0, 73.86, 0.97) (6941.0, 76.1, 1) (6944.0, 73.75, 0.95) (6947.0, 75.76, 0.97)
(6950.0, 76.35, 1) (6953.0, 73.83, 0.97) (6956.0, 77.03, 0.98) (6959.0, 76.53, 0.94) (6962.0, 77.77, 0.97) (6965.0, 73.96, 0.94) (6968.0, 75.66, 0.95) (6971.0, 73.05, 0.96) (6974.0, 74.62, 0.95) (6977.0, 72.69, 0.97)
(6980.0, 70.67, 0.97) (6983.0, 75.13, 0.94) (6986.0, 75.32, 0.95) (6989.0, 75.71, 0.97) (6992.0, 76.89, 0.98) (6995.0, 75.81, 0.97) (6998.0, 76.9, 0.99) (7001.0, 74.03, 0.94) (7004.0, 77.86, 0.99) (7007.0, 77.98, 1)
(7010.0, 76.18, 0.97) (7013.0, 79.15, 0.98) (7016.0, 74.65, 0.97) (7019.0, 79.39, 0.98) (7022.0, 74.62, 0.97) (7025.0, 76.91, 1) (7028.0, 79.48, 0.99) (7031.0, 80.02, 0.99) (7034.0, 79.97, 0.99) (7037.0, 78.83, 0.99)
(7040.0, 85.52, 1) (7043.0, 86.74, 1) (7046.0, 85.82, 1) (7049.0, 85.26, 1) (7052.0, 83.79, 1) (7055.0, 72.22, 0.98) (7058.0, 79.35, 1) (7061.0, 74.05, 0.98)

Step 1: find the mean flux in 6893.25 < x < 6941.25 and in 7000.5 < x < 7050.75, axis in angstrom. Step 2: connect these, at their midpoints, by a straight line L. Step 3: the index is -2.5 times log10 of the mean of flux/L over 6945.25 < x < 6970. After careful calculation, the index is -0.04 mag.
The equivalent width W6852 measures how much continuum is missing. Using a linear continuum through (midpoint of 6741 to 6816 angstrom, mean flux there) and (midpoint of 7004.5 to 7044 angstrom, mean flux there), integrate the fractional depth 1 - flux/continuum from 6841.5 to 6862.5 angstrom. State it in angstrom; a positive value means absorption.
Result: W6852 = 2.2 angstrom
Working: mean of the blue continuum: 65.5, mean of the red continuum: 79.1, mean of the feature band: 62.1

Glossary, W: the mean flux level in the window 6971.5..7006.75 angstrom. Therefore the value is 75.1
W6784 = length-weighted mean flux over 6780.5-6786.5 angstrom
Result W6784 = 62.7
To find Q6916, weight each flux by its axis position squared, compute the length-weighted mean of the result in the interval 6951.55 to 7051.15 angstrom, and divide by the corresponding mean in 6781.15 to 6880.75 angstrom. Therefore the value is 1.28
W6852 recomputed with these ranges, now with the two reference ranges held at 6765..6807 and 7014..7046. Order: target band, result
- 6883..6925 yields 3.8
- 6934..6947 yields 0.0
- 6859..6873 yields 1.8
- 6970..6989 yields 0.8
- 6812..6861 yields 3.4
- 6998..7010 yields 0.3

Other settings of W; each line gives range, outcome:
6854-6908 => 63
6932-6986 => 74.6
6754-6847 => 65.2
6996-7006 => 76.3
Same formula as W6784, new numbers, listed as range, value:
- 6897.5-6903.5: 63.7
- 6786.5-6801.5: 63.4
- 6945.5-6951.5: 76.1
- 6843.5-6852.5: 63.8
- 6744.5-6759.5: 66.2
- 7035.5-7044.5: 83.7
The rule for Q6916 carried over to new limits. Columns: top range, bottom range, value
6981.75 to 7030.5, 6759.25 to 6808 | 1.25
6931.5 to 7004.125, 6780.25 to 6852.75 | 1.22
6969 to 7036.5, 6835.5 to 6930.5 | 1.22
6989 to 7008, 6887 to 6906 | 1.21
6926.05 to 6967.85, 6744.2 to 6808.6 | 1.19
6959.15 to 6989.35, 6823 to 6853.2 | 1.20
